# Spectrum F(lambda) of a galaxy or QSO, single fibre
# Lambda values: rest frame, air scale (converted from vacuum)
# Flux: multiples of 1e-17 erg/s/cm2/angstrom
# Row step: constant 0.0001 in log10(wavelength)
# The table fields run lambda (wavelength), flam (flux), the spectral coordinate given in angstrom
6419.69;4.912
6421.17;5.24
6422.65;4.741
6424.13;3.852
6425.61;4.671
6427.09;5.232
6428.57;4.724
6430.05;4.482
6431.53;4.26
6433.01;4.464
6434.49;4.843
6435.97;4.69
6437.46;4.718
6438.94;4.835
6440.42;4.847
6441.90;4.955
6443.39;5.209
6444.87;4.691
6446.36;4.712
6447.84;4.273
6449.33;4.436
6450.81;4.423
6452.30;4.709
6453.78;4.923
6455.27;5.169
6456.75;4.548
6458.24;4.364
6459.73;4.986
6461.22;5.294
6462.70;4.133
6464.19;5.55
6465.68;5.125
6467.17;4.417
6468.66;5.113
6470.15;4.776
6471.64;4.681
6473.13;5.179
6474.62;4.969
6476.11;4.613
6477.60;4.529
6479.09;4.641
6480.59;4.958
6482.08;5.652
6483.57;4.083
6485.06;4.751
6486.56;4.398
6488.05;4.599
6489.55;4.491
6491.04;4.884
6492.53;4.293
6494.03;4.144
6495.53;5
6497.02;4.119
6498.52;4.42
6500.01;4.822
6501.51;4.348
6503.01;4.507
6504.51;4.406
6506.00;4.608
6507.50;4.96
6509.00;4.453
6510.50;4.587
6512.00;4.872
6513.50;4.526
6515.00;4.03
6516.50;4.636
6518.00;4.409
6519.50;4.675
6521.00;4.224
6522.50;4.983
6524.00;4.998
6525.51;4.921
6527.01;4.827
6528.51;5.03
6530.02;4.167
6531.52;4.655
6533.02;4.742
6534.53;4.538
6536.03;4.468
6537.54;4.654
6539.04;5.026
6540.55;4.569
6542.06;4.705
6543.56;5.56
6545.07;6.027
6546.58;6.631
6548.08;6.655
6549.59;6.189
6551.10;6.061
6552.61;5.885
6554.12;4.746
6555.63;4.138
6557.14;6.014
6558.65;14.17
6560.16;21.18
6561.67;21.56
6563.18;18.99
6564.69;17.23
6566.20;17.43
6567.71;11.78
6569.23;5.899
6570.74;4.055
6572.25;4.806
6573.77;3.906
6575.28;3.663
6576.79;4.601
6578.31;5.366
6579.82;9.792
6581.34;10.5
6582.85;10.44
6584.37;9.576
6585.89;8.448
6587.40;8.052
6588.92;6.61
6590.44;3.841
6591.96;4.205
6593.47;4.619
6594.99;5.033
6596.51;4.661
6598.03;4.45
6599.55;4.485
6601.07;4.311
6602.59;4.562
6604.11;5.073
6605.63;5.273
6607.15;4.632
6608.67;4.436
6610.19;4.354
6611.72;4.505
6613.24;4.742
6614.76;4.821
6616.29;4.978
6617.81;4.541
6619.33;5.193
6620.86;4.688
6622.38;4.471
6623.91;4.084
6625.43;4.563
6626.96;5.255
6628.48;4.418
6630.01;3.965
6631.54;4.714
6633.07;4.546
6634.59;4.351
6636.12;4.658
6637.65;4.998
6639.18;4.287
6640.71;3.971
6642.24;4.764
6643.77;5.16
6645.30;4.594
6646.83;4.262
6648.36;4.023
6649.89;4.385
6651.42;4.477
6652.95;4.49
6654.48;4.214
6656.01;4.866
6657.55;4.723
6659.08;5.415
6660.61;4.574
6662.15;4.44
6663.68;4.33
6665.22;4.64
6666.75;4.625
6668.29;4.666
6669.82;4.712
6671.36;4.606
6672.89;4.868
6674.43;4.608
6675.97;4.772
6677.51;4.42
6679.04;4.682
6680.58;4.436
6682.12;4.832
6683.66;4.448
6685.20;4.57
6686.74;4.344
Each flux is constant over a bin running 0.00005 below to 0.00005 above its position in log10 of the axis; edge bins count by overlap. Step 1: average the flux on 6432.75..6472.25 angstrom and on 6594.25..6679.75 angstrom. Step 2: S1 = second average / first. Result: 1.0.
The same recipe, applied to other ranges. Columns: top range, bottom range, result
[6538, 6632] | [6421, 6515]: 1.44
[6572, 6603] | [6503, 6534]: 1.30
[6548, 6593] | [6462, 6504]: 1.89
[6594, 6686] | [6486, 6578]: 0.74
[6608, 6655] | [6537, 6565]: 0.51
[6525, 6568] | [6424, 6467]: 1.72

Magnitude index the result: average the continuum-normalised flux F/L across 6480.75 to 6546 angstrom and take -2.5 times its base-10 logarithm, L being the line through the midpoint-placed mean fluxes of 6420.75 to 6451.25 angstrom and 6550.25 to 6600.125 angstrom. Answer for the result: 0.39 mag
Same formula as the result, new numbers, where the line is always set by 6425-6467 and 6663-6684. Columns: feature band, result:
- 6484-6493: 0.04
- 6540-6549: -0.22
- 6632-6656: 0.03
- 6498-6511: 0.04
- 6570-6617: -0.19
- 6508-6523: 0.04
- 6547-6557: -0.21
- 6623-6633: 0.04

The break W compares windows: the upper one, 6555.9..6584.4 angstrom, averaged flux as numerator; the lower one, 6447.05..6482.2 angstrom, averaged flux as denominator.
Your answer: 2.2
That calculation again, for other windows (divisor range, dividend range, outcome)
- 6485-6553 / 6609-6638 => 0.95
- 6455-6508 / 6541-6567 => 2.15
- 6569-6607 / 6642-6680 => 0.79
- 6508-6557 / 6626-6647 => 0.92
